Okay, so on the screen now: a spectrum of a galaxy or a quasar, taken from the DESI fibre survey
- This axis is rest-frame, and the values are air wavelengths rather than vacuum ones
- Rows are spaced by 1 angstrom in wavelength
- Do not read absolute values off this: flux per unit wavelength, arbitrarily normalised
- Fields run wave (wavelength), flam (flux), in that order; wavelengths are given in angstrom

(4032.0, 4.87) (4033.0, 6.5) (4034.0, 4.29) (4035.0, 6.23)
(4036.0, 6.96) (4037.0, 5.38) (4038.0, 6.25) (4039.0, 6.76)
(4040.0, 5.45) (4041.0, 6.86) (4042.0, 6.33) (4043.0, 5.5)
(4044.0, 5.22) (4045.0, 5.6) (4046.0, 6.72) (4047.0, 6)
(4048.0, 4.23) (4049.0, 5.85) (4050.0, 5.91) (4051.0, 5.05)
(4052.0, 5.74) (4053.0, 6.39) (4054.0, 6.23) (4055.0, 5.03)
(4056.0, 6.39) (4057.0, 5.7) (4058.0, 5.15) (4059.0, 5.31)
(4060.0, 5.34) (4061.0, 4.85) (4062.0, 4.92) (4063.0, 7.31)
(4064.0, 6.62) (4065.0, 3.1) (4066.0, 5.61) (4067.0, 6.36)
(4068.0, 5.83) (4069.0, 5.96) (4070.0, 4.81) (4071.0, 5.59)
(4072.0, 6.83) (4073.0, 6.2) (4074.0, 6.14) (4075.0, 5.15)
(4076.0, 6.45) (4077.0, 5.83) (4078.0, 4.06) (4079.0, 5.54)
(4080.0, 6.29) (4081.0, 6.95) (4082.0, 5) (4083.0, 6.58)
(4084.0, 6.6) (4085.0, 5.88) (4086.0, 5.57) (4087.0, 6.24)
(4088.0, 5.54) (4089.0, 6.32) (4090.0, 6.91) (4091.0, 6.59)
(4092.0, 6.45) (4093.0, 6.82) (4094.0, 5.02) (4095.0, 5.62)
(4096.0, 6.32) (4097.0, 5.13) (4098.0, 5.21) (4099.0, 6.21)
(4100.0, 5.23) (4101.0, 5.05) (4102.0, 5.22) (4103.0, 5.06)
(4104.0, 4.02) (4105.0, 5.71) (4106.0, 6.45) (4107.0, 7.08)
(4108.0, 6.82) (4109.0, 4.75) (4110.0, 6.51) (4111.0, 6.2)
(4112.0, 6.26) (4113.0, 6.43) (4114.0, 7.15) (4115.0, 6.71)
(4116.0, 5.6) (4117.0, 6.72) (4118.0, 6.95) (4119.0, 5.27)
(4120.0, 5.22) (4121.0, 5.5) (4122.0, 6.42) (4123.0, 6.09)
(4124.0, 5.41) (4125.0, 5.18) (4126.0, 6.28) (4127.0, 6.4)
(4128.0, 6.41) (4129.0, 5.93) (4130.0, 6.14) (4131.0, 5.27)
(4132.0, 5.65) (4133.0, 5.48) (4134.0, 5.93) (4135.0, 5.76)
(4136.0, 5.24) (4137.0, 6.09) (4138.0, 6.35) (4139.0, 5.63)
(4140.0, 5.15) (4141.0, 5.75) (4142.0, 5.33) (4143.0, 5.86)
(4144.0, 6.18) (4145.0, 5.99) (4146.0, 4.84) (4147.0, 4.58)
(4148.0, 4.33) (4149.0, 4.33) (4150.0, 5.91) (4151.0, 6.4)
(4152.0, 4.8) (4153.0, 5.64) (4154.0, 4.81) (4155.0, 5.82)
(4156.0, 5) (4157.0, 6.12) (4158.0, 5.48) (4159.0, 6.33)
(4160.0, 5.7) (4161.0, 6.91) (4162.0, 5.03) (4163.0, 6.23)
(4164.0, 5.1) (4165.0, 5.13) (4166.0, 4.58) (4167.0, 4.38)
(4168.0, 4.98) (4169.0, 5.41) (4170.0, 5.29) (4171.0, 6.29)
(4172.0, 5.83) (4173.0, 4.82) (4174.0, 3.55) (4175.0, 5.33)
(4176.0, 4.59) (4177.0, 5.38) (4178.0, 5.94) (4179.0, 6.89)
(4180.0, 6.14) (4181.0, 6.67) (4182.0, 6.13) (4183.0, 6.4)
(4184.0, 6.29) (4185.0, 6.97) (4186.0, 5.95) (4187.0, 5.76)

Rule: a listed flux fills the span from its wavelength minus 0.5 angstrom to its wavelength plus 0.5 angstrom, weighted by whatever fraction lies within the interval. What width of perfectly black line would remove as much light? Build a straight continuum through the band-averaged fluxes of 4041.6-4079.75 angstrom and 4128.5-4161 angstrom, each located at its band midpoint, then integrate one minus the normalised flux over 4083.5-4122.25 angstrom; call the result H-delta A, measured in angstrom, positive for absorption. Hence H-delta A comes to -2.4 angstrom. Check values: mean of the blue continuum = 5.66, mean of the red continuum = 5.58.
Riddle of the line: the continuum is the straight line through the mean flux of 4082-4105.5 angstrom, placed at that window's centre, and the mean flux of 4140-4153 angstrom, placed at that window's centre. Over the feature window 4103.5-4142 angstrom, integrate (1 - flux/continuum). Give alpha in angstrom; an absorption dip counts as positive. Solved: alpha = -2.7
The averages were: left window 5.78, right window 5.36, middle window 5.94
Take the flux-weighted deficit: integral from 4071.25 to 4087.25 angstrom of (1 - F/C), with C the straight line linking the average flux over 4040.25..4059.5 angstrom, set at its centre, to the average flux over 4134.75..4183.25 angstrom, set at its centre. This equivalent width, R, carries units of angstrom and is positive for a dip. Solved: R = -0.7 angstrom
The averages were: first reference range 5.74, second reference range 5.51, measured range 5.95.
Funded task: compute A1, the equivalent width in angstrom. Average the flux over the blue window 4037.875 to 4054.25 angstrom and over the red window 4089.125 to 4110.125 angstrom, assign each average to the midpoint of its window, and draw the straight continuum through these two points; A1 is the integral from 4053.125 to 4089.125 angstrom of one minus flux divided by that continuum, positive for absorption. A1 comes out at 0.5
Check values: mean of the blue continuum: 5.87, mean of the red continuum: 5.81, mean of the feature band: 5.76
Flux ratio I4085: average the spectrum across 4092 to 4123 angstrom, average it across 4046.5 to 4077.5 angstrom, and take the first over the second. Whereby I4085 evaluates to 1.0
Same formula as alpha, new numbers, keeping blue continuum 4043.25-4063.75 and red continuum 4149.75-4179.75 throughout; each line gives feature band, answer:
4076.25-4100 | -1.4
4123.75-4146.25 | -1.0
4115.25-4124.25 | -0.7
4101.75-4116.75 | -1.3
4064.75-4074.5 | -0.1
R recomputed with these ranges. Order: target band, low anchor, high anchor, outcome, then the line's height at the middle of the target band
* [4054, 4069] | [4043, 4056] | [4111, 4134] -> 0.4 angstrom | 5.74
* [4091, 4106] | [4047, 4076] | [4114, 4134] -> 0.7 angstrom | 5.83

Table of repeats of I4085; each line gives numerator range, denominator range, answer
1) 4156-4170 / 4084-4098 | 0.91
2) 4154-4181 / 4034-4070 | 0.95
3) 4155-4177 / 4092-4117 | 0.91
